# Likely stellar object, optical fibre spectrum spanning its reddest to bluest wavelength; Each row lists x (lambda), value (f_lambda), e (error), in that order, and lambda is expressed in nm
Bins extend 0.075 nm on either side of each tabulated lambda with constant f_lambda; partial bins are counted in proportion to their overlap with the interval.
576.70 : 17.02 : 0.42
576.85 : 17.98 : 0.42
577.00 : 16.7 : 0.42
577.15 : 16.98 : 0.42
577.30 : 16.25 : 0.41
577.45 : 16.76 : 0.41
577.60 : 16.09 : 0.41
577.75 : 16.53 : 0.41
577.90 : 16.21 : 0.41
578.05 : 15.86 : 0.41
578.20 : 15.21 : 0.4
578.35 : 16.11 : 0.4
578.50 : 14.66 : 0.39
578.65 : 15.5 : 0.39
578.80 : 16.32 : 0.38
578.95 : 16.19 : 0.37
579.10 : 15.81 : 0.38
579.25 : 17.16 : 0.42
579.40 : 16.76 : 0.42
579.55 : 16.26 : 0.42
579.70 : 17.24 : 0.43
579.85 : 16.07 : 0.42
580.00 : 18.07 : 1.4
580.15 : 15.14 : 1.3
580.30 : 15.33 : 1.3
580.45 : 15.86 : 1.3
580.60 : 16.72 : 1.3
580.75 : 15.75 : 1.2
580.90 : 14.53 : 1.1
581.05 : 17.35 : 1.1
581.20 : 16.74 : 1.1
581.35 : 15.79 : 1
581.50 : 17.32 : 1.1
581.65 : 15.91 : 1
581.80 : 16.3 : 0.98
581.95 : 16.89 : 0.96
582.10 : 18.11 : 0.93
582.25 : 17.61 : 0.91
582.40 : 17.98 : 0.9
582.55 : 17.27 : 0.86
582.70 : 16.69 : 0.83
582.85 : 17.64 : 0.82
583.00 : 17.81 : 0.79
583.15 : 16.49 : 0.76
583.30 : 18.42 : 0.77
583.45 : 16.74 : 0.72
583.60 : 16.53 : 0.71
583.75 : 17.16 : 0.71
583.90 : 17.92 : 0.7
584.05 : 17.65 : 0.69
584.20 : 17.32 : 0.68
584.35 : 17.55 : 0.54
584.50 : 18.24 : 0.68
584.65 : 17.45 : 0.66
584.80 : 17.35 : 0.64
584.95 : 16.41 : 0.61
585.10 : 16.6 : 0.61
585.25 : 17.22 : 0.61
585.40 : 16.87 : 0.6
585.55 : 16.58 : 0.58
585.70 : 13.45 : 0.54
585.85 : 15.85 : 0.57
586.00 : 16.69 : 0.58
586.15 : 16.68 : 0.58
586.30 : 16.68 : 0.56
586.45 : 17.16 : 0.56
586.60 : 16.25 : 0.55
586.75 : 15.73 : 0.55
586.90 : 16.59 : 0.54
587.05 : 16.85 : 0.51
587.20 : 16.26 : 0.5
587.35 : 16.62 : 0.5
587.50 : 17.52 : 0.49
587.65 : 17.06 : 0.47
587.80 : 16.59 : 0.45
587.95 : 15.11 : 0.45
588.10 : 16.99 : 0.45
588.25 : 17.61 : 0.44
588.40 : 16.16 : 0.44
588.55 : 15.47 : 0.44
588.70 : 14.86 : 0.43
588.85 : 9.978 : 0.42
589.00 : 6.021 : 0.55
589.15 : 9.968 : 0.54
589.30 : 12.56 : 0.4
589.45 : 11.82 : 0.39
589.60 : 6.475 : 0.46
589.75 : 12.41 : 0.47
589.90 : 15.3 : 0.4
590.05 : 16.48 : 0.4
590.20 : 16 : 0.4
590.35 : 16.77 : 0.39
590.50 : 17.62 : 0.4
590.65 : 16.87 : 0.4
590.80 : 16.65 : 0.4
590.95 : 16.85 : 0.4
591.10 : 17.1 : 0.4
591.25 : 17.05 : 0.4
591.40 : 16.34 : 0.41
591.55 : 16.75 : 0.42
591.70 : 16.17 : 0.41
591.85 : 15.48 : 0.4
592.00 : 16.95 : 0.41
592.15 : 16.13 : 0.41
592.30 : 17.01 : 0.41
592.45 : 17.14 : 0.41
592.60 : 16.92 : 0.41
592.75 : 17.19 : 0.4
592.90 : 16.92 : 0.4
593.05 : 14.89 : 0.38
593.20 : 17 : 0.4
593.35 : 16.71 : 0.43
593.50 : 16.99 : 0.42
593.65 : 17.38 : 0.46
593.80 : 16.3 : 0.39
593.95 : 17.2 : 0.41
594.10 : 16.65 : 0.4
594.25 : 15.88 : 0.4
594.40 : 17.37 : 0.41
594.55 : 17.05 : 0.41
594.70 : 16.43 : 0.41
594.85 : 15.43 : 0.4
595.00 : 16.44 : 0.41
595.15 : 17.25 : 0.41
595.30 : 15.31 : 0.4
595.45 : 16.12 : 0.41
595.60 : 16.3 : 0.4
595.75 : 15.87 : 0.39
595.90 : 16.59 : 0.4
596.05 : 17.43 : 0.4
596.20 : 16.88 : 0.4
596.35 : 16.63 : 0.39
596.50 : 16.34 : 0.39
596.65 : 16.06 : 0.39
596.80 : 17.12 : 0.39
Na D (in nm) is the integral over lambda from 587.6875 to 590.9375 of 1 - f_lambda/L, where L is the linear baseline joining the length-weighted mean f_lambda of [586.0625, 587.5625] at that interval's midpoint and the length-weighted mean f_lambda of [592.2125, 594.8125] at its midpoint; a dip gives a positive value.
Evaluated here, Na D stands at 0.47 nm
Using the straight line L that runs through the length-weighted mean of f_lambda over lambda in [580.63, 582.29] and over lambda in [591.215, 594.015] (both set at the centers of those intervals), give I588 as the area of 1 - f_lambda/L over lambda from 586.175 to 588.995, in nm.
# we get 0.13 nm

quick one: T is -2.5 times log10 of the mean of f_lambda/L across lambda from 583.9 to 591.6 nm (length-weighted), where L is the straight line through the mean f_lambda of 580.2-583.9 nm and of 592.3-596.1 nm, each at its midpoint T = 0.07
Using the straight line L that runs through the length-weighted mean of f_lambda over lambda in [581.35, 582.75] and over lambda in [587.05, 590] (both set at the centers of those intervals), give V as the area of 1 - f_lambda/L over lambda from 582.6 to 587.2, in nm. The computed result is -0.340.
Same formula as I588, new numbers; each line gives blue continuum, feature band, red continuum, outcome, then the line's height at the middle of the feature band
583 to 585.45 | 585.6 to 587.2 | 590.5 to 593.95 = 0.085 nm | 17.1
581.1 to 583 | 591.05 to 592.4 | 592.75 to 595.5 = 0.007 nm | 16.6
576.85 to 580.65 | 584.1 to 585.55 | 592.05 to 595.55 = -0.071 nm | 16.4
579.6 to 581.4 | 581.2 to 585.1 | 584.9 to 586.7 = -0.218 nm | 16.3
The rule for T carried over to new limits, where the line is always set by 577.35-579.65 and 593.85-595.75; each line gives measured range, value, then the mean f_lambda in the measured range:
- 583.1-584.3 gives -0.07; 17.3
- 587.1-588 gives -0.02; 16.6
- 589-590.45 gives 0.26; 12.8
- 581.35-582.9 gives -0.06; 17.1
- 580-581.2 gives 0.01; 16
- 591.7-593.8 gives -0.02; 16.6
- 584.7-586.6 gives -0.01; 16.5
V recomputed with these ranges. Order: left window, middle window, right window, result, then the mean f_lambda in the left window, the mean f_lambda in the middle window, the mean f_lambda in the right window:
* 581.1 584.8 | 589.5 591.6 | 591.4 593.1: 0.137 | 17.2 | 15.6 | 16.5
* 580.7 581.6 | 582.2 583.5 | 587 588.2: -0.084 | 16.3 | 17.4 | 16.6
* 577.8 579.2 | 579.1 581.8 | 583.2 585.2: -0.003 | 15.8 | 16.3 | 17.3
